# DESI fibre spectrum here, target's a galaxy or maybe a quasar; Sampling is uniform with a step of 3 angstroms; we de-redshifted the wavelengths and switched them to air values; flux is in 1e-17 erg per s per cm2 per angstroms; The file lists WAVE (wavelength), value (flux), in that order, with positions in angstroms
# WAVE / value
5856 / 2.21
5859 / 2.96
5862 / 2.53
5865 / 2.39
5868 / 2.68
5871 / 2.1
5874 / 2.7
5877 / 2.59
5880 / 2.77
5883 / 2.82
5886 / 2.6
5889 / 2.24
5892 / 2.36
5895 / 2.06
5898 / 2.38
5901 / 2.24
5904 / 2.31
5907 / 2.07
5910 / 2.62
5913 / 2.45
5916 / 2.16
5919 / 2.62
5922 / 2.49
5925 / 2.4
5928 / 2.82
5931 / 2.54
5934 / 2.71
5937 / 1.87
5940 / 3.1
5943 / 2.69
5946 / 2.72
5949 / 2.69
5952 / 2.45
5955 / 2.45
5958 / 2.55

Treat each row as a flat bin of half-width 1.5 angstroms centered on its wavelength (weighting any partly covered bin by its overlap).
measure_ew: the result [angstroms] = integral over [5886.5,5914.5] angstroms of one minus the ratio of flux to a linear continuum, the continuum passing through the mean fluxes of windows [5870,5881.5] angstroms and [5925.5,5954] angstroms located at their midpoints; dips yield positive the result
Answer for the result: 2.9 angstroms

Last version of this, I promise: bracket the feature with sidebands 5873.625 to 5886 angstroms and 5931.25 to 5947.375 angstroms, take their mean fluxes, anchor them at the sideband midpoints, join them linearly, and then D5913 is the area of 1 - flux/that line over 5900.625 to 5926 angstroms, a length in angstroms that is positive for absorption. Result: 2.62 angstroms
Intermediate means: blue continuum 2.71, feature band 2.38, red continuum 2.61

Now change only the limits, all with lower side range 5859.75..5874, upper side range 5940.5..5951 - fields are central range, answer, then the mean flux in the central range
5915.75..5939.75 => 1.5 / 2.5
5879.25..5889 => -0.4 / 2.65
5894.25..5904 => 1.2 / 2.25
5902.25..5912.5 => 1.0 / 2.34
